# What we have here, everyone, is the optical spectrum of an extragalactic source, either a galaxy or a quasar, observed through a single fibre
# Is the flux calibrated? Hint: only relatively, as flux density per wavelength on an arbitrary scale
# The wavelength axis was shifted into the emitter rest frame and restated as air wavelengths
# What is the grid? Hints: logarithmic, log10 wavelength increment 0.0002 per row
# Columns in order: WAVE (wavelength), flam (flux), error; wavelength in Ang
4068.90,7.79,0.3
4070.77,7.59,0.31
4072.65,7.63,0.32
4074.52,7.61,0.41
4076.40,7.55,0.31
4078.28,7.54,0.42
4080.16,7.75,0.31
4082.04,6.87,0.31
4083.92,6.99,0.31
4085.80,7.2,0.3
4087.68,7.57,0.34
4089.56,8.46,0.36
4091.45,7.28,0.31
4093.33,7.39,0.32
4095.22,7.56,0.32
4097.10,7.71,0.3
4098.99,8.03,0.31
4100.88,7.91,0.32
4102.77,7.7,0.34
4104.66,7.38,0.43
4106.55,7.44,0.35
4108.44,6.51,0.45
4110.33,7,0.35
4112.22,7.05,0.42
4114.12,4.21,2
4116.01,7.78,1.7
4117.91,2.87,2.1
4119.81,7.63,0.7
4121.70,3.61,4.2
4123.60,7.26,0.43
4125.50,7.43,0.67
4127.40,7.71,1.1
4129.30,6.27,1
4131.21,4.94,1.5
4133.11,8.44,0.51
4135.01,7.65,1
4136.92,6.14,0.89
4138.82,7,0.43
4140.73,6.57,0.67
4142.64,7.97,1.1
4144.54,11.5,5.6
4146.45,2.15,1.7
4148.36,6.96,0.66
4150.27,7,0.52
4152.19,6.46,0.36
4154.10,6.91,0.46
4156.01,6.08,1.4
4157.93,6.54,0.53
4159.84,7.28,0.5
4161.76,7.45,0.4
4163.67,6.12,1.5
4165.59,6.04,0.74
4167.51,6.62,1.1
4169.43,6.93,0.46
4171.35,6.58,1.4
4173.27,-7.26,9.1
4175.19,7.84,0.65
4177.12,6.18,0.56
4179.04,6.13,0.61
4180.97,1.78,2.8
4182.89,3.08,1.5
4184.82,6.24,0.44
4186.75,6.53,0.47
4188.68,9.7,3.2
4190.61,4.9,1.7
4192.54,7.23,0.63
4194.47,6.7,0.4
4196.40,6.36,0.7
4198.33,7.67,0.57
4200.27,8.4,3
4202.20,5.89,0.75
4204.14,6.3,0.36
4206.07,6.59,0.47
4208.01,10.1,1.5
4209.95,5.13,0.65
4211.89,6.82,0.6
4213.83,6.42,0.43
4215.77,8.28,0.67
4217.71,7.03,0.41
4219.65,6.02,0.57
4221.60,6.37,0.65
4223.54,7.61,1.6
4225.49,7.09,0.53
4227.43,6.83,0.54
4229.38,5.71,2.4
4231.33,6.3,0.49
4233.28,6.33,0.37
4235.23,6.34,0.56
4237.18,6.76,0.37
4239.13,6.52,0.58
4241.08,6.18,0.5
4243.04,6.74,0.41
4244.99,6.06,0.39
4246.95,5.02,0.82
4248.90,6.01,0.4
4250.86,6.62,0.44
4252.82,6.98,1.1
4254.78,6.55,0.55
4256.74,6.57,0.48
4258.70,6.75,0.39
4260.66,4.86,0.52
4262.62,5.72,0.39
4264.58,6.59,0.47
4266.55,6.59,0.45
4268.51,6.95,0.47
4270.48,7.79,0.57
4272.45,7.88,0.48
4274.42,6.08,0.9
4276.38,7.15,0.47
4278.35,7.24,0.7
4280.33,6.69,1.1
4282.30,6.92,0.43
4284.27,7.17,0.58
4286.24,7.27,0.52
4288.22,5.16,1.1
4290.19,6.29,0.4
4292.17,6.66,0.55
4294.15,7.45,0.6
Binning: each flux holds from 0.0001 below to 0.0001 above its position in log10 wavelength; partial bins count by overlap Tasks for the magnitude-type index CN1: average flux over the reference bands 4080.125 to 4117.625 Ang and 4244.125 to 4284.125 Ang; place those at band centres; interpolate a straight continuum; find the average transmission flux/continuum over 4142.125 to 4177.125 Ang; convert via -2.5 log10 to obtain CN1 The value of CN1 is 0.16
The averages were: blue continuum 7.2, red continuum 6.57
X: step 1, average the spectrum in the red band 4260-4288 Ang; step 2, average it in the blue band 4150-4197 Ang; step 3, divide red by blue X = 1.17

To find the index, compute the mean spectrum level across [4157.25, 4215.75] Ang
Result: 6.11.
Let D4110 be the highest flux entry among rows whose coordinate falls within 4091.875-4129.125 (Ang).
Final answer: 8.03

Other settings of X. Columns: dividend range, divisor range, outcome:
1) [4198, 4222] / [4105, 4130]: 1.09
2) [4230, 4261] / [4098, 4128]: 0.94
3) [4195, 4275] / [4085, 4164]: 0.96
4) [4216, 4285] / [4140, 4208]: 1.06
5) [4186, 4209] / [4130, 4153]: 1.05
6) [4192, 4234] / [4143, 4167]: 1.02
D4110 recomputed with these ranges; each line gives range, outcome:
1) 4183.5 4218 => 10.1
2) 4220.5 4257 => 7.61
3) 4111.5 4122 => 7.78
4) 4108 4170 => 11.5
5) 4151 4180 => 7.84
